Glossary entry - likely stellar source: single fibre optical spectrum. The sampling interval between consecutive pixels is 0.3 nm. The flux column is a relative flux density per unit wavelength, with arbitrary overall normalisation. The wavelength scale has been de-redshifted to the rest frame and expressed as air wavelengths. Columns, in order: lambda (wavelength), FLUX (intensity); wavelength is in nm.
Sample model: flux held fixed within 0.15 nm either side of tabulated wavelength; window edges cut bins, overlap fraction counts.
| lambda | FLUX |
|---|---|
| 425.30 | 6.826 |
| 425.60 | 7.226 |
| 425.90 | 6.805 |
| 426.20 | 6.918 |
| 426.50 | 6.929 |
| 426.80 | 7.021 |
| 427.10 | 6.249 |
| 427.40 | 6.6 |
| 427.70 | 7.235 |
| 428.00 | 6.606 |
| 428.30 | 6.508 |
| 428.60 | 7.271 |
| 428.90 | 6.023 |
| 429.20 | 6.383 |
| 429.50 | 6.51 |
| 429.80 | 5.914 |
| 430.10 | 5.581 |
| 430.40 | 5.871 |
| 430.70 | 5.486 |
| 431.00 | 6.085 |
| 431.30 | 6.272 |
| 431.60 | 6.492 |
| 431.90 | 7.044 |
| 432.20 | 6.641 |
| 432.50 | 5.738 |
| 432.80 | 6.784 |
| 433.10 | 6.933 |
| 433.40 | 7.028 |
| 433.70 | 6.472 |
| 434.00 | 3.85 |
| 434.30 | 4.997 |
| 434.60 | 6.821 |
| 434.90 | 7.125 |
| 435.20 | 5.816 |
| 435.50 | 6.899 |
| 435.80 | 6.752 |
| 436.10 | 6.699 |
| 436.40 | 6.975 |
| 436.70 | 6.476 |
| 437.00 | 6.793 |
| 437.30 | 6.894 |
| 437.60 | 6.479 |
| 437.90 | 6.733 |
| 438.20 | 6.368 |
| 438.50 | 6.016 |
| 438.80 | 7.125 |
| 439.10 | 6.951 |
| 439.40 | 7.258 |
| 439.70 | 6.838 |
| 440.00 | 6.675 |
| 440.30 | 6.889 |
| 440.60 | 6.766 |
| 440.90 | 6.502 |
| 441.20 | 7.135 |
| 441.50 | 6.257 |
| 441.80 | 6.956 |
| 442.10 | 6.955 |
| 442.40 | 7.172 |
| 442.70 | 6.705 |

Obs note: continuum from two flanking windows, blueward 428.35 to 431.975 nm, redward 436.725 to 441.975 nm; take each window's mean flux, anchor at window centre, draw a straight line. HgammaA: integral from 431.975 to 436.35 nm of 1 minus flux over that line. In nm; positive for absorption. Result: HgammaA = 0.07 nm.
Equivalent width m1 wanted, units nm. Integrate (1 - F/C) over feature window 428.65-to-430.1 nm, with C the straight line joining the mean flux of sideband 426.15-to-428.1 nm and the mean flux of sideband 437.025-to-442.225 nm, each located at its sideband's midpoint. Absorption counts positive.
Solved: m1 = 0.12 nm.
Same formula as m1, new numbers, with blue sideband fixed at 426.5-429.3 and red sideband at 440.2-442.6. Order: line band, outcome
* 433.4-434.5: 0.211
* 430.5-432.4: 0.115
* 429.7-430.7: 0.144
